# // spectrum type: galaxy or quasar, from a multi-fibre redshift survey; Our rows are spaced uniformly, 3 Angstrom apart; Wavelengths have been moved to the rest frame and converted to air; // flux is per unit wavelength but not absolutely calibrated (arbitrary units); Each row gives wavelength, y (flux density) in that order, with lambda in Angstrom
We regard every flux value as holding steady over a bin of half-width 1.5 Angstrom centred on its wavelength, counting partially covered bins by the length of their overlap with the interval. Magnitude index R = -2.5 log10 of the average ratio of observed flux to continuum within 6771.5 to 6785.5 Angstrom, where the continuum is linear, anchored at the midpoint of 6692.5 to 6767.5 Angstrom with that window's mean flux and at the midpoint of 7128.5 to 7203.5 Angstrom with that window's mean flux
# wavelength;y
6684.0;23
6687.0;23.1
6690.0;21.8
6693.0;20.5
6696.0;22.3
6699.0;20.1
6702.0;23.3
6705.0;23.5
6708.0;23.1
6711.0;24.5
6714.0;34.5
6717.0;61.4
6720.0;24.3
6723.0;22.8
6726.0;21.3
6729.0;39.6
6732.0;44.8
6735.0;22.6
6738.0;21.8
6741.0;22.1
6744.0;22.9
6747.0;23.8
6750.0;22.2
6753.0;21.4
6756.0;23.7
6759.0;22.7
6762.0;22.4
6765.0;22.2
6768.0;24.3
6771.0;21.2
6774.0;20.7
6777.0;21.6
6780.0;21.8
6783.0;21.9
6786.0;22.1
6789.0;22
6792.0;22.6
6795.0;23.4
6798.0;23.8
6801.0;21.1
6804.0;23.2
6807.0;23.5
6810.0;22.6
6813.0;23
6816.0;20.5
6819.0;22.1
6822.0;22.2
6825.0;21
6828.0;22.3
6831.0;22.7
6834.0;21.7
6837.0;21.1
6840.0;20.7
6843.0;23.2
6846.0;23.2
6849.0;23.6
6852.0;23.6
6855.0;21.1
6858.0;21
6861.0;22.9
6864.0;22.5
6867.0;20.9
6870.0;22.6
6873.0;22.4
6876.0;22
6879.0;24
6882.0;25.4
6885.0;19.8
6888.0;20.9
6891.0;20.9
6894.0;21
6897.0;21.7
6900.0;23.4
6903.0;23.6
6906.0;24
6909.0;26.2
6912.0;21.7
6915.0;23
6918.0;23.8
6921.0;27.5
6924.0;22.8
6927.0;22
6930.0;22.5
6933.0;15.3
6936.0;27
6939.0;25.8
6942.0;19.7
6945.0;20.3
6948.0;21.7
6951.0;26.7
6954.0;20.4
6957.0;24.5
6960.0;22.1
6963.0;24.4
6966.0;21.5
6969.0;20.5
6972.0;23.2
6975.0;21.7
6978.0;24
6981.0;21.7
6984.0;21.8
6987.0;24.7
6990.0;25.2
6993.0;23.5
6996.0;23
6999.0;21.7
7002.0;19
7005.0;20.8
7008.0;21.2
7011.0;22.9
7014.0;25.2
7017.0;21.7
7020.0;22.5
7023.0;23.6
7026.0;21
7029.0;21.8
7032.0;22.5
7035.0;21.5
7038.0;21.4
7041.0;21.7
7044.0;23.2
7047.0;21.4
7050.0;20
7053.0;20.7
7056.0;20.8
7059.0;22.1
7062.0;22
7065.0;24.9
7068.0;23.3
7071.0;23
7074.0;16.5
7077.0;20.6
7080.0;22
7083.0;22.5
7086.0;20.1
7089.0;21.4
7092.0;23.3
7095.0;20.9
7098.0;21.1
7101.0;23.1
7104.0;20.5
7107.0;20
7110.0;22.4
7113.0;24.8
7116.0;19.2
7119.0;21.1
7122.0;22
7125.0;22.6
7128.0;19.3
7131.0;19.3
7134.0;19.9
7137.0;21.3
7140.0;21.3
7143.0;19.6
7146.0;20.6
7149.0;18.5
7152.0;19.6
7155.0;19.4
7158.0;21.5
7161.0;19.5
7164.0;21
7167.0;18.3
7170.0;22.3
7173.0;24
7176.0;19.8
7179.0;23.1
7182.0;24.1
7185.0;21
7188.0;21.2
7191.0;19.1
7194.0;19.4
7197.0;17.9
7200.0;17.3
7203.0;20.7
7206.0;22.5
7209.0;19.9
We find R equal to 0.186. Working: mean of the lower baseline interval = 26.2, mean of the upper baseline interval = 20.4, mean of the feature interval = 21.5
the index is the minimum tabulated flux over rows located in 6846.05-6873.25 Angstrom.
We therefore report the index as 20.9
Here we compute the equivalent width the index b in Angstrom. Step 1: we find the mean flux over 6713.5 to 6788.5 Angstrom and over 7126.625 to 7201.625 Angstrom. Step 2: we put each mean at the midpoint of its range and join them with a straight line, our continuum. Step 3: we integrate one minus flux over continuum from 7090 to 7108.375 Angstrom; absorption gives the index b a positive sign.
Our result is -0.3 Angstrom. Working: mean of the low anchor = 25.8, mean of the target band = 21.5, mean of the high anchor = 20.3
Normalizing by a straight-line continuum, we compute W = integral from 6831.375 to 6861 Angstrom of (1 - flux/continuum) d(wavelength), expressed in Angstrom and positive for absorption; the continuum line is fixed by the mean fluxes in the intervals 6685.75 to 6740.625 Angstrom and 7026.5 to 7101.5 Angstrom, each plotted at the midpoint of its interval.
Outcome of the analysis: 3.6 Angstrom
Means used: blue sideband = 27.4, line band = 22.2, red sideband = 21.6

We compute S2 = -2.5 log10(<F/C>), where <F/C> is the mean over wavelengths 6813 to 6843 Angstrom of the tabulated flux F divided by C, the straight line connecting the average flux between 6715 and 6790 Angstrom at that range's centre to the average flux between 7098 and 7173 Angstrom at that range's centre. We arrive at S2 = 0.14 mag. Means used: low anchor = 25.6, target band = 21.7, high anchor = 20.8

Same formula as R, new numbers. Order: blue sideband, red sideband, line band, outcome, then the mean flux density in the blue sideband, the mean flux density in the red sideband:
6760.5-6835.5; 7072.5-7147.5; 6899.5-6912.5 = -0.102 mag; 22.2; 21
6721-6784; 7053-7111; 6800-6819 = 0.067 mag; 24.2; 21.6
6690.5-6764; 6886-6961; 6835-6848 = 0.098 mag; 26.2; 22.7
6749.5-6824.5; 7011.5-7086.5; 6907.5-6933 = -0.053 mag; 22.3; 21.9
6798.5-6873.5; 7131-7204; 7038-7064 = -0.026 mag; 22.2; 20.4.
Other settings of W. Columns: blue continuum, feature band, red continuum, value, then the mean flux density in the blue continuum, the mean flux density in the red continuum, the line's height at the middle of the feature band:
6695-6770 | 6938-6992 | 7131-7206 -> 0.99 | 26.3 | 20.5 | 23.2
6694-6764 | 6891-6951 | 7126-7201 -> 2.39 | 26.5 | 20.4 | 23.8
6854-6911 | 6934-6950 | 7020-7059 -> -0.45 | 22.4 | 21.7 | 22.2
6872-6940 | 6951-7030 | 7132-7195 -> -1.31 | 22.9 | 20.7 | 22.2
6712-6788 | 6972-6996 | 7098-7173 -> -0.41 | 26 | 20.8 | 22.8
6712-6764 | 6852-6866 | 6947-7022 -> 1.80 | 27.8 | 22.6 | 25.3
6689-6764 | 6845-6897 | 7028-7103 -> 4.37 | 26.1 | 21.7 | 24.2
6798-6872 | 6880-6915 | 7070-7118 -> -1.02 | 22.2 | 21.3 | 22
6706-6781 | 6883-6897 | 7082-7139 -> 1.90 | 26.2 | 21.3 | 24.2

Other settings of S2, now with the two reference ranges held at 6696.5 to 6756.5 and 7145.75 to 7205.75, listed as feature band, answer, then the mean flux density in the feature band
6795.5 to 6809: 0.138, 22.9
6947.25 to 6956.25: 0.029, 23.2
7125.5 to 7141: 0.039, 20.3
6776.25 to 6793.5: 0.193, 22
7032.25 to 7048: 0.028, 21.9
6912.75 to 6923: -0.006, 24.4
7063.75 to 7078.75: 0.020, 21.6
